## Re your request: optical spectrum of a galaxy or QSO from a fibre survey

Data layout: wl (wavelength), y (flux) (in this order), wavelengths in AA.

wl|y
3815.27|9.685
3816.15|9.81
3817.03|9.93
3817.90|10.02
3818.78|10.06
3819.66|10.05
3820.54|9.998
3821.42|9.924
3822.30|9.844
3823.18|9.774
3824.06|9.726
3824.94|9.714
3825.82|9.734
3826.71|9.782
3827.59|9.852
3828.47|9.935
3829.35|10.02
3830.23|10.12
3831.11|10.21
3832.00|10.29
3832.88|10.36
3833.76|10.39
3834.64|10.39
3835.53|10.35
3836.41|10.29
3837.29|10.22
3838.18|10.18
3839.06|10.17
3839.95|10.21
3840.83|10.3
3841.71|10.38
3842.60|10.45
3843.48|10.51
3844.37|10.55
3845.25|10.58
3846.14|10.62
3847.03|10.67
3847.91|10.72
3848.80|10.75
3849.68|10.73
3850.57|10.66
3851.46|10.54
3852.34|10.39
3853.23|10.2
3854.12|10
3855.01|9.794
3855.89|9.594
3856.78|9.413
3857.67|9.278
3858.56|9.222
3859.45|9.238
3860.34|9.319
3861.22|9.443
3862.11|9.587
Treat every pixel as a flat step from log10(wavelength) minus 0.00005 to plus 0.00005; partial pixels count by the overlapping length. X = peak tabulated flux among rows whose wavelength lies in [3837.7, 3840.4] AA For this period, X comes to 10.21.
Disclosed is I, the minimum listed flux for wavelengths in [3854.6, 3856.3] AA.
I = 9.594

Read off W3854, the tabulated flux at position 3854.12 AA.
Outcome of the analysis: 10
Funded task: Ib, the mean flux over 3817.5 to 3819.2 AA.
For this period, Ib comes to 10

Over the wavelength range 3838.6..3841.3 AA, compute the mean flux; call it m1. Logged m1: 10.3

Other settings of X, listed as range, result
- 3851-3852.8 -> 10.54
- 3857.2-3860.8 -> 9.319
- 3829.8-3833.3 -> 10.36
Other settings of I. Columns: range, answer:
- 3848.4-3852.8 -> 10.39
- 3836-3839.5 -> 10.17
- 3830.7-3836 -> 10.21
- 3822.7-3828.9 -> 9.714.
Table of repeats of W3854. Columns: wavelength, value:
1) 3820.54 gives 9.998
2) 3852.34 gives 10.39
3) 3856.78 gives 9.413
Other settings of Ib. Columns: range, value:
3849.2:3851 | 10.7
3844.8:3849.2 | 10.7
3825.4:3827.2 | 9.72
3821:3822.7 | 9.88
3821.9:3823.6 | 9.81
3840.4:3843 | 10.4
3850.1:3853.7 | 10.4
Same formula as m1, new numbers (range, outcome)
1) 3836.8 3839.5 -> 10.2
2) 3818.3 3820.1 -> 10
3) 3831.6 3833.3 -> 10.3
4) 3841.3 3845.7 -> 10.5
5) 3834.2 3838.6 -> 10.3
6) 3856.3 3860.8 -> 9.3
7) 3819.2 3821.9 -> 9.98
